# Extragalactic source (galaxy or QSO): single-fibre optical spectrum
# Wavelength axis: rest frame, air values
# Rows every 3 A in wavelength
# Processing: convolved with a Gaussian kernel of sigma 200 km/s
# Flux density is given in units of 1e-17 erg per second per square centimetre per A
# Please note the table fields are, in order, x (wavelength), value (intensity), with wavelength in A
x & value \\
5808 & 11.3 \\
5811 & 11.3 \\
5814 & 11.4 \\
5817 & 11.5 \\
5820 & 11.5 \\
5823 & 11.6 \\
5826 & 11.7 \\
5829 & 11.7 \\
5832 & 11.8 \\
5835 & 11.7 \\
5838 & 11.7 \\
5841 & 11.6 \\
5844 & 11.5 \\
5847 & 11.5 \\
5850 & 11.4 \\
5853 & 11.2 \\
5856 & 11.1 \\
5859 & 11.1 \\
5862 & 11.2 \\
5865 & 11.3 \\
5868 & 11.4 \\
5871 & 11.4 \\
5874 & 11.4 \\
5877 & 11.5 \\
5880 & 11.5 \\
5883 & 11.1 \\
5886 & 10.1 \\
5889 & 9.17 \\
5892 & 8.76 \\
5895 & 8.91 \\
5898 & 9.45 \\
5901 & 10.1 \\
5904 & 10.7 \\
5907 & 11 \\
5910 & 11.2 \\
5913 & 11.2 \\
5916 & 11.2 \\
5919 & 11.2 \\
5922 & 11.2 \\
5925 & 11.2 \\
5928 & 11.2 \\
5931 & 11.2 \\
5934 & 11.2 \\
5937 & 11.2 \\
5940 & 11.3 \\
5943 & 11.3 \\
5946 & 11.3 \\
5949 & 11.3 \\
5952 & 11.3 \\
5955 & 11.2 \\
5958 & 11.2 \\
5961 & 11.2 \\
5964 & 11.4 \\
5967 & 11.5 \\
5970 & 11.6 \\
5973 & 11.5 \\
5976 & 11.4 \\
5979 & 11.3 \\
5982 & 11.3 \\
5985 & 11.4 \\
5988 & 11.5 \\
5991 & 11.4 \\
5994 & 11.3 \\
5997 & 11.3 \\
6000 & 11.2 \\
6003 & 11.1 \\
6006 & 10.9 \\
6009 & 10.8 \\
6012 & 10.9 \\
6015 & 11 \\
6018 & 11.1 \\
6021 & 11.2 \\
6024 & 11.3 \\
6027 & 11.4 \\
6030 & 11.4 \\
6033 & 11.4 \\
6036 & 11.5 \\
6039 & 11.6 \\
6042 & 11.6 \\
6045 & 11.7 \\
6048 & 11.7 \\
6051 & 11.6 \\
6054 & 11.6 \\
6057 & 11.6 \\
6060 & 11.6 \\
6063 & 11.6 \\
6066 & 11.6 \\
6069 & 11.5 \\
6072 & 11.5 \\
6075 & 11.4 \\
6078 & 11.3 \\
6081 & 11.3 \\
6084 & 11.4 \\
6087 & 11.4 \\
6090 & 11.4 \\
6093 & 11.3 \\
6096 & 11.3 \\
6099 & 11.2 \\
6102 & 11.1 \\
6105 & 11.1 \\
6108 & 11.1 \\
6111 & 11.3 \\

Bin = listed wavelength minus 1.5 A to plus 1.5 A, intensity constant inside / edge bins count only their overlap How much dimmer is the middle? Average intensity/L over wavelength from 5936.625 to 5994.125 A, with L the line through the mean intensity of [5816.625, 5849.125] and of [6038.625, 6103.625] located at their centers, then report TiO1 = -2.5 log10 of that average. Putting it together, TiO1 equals 0.02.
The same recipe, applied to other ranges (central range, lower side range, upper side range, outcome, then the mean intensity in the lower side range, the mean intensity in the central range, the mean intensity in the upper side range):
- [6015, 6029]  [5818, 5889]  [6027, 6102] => 0.02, 11.3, 11.2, 11.5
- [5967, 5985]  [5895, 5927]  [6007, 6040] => -0.04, 10.8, 11.4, 11.2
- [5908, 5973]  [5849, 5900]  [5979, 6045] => -0.03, 10.7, 11.3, 11.3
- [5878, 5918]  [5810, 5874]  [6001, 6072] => 0.11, 11.5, 10.4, 11.4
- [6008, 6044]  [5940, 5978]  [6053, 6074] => 0.02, 11.3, 11.3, 11.6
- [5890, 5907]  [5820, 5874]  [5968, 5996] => 0.18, 11.5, 9.7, 11.4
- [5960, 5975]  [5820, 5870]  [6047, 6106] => 0.00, 11.5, 11.4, 11.4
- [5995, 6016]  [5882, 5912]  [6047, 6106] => -0.02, 10.1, 11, 11.4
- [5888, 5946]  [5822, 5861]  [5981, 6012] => 0.06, 11.5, 10.7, 11.2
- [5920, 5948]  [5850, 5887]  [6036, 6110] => 0.01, 11.2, 11.2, 11.4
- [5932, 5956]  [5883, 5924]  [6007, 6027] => -0.06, 10.4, 11.3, 11.1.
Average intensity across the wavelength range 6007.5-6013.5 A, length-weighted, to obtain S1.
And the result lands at 10.9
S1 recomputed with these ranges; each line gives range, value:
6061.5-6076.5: 11.5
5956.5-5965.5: 11.3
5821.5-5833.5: 11.7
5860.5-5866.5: 11.2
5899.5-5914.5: 10.8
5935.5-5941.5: 11.2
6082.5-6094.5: 11.4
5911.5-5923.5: 11.2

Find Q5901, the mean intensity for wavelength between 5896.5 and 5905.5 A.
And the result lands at 10.1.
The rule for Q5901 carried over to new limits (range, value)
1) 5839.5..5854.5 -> 11.4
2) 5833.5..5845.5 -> 11.6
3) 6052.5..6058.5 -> 11.6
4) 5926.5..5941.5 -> 11.2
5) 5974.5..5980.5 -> 11.4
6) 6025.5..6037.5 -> 11.4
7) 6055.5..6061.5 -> 11.6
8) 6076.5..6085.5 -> 11.3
